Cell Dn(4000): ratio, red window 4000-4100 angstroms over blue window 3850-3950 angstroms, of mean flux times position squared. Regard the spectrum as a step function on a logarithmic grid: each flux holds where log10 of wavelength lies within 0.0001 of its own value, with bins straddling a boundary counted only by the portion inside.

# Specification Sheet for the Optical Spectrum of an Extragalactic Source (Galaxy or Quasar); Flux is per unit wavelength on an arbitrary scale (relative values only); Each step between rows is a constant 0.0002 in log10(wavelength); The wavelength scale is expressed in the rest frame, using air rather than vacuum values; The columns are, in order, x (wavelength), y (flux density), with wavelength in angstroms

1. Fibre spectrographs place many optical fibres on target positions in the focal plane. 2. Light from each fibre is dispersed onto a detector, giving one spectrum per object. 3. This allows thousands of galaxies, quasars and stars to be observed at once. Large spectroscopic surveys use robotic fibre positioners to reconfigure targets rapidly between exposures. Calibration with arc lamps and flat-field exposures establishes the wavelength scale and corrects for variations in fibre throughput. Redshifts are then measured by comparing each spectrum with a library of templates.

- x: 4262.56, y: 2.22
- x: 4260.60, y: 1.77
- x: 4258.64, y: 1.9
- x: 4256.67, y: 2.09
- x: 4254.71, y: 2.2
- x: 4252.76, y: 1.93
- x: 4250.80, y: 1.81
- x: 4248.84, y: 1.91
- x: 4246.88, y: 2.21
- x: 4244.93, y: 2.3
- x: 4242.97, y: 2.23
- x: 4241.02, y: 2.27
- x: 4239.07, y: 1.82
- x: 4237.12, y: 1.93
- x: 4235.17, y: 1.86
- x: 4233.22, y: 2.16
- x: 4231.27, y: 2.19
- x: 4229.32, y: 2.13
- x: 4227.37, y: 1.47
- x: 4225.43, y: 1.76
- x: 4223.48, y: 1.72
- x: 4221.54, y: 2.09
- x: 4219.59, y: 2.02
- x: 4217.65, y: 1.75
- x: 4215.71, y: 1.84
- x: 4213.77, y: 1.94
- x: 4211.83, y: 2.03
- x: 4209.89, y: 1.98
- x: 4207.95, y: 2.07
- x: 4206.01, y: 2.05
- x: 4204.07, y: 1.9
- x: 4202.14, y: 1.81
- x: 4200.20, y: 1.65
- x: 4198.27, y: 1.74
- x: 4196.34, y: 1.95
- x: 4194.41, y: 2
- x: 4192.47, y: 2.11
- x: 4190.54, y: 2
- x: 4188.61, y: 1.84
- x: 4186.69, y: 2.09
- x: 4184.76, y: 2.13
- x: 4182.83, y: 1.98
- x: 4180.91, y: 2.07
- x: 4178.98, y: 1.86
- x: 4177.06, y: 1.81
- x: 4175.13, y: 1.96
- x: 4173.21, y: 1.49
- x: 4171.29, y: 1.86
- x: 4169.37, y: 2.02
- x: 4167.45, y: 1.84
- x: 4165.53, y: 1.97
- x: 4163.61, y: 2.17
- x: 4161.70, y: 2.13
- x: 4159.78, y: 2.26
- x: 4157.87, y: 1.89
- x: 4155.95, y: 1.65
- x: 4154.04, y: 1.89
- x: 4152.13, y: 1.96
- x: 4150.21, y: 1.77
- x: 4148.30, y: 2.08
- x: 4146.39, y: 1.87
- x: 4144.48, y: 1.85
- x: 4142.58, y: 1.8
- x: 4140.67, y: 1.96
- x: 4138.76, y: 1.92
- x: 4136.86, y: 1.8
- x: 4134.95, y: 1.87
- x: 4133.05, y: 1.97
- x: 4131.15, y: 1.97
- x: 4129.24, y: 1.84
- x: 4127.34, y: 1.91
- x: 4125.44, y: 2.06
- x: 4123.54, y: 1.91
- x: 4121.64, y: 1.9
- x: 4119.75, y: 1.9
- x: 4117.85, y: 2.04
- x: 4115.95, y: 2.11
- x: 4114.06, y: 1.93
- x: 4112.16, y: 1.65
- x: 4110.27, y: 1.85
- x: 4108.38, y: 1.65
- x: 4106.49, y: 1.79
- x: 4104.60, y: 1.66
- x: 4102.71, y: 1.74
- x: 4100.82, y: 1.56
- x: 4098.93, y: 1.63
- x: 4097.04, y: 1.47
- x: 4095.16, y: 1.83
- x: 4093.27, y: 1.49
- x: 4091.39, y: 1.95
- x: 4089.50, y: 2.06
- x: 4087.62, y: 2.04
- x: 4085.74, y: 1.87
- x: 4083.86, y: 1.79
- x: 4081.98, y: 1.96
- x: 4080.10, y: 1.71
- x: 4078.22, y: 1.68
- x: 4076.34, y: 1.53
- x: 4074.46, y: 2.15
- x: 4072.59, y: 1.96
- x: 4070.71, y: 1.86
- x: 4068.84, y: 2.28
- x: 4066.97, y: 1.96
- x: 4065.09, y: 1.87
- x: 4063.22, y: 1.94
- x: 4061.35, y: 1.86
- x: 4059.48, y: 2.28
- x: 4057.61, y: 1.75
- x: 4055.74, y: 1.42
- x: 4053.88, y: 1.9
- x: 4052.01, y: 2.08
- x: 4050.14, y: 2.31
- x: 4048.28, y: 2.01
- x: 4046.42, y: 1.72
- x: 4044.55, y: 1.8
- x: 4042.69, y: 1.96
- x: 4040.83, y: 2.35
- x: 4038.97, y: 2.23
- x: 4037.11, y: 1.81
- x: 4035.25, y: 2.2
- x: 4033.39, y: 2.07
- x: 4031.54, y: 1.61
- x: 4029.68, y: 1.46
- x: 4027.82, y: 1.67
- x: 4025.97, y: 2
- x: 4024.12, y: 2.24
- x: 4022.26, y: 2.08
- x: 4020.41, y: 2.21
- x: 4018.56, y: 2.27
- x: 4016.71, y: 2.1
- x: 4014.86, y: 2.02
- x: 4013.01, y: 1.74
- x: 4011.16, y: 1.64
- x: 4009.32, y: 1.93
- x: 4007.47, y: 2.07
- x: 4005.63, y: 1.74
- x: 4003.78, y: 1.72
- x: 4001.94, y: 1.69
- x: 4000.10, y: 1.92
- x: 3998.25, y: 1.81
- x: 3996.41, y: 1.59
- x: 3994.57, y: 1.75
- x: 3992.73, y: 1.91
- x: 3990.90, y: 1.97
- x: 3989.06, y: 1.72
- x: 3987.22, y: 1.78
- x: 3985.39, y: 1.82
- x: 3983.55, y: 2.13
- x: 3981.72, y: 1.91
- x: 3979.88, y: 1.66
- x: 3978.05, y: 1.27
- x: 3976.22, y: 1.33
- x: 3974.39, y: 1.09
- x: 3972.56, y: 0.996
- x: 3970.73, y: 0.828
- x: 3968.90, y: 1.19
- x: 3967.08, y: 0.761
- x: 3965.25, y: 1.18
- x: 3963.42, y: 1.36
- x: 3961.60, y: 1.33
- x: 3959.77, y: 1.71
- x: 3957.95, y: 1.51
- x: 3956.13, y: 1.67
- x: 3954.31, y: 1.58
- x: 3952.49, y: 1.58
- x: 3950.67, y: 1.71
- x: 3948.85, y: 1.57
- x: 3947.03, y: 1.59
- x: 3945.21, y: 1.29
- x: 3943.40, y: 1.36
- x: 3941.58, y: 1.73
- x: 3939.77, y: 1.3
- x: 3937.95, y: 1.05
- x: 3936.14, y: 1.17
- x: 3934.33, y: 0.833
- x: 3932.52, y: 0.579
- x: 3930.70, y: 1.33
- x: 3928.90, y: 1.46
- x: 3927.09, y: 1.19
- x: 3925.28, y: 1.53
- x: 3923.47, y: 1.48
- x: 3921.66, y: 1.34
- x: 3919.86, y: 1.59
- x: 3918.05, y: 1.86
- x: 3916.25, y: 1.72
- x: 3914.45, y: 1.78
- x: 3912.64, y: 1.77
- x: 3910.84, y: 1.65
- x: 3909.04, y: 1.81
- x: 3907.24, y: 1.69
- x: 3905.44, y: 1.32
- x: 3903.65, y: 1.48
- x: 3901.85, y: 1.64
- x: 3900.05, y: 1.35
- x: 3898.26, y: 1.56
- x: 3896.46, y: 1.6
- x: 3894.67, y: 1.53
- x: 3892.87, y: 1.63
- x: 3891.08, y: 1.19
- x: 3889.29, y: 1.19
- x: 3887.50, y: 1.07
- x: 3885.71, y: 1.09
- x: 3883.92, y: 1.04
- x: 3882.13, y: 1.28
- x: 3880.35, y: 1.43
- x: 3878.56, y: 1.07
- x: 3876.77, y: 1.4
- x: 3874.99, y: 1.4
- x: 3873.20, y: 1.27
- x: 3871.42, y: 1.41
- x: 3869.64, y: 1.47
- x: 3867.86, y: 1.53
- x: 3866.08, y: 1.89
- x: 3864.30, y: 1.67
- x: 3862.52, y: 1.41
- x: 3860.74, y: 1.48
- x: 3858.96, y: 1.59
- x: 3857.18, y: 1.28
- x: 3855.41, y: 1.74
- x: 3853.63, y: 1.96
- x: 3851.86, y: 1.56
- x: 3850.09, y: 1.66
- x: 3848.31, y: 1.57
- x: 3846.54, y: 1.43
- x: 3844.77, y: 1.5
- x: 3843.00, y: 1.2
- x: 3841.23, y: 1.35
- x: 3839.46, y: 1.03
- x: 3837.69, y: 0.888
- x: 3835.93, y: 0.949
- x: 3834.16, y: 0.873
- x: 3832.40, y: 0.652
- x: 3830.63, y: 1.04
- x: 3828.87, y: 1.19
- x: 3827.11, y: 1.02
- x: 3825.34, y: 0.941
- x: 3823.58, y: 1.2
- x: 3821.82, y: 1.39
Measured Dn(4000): 1.42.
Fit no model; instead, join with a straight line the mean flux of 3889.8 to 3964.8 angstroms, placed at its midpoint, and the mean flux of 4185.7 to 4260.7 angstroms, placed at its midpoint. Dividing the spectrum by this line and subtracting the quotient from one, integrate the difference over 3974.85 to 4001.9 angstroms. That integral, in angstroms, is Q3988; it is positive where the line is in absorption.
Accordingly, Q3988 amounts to -2.91 angstroms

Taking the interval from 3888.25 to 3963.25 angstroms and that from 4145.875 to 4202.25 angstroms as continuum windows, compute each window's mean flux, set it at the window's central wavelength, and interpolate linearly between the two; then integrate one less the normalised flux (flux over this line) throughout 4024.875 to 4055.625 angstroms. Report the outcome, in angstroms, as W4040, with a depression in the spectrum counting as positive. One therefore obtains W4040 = -4.7 angstroms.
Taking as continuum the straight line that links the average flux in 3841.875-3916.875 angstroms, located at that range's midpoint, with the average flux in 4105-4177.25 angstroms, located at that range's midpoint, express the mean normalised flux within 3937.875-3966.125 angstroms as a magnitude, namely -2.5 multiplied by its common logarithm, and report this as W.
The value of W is 0.082 mag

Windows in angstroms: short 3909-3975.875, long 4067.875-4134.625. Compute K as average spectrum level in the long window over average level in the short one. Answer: 1.3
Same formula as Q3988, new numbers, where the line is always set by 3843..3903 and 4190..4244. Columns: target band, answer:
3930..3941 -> 3.4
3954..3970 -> 2.3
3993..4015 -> -2.2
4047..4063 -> -2.2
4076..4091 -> -0.8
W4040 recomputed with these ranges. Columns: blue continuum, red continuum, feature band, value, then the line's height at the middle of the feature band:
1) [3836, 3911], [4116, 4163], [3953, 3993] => 3.4 angstroms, 1.62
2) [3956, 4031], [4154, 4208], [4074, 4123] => 0.5 angstroms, 1.82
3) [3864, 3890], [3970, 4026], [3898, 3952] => 1.8 angstroms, 1.51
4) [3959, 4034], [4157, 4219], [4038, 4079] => -4.2 angstroms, 1.77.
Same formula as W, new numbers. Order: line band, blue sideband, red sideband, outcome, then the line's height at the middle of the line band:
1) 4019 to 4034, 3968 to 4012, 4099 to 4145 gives -0.13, 1.7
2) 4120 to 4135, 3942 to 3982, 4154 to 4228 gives -0.09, 1.77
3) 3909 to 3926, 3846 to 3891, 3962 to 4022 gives -0.08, 1.52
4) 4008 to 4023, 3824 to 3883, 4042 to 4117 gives -0.17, 1.71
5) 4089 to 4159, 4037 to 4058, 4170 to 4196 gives 0.06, 1.95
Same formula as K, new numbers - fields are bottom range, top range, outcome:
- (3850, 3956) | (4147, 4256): 1.35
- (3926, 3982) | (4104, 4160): 1.43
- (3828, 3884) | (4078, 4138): 1.35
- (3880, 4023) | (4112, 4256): 1.27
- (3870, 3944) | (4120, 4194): 1.39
